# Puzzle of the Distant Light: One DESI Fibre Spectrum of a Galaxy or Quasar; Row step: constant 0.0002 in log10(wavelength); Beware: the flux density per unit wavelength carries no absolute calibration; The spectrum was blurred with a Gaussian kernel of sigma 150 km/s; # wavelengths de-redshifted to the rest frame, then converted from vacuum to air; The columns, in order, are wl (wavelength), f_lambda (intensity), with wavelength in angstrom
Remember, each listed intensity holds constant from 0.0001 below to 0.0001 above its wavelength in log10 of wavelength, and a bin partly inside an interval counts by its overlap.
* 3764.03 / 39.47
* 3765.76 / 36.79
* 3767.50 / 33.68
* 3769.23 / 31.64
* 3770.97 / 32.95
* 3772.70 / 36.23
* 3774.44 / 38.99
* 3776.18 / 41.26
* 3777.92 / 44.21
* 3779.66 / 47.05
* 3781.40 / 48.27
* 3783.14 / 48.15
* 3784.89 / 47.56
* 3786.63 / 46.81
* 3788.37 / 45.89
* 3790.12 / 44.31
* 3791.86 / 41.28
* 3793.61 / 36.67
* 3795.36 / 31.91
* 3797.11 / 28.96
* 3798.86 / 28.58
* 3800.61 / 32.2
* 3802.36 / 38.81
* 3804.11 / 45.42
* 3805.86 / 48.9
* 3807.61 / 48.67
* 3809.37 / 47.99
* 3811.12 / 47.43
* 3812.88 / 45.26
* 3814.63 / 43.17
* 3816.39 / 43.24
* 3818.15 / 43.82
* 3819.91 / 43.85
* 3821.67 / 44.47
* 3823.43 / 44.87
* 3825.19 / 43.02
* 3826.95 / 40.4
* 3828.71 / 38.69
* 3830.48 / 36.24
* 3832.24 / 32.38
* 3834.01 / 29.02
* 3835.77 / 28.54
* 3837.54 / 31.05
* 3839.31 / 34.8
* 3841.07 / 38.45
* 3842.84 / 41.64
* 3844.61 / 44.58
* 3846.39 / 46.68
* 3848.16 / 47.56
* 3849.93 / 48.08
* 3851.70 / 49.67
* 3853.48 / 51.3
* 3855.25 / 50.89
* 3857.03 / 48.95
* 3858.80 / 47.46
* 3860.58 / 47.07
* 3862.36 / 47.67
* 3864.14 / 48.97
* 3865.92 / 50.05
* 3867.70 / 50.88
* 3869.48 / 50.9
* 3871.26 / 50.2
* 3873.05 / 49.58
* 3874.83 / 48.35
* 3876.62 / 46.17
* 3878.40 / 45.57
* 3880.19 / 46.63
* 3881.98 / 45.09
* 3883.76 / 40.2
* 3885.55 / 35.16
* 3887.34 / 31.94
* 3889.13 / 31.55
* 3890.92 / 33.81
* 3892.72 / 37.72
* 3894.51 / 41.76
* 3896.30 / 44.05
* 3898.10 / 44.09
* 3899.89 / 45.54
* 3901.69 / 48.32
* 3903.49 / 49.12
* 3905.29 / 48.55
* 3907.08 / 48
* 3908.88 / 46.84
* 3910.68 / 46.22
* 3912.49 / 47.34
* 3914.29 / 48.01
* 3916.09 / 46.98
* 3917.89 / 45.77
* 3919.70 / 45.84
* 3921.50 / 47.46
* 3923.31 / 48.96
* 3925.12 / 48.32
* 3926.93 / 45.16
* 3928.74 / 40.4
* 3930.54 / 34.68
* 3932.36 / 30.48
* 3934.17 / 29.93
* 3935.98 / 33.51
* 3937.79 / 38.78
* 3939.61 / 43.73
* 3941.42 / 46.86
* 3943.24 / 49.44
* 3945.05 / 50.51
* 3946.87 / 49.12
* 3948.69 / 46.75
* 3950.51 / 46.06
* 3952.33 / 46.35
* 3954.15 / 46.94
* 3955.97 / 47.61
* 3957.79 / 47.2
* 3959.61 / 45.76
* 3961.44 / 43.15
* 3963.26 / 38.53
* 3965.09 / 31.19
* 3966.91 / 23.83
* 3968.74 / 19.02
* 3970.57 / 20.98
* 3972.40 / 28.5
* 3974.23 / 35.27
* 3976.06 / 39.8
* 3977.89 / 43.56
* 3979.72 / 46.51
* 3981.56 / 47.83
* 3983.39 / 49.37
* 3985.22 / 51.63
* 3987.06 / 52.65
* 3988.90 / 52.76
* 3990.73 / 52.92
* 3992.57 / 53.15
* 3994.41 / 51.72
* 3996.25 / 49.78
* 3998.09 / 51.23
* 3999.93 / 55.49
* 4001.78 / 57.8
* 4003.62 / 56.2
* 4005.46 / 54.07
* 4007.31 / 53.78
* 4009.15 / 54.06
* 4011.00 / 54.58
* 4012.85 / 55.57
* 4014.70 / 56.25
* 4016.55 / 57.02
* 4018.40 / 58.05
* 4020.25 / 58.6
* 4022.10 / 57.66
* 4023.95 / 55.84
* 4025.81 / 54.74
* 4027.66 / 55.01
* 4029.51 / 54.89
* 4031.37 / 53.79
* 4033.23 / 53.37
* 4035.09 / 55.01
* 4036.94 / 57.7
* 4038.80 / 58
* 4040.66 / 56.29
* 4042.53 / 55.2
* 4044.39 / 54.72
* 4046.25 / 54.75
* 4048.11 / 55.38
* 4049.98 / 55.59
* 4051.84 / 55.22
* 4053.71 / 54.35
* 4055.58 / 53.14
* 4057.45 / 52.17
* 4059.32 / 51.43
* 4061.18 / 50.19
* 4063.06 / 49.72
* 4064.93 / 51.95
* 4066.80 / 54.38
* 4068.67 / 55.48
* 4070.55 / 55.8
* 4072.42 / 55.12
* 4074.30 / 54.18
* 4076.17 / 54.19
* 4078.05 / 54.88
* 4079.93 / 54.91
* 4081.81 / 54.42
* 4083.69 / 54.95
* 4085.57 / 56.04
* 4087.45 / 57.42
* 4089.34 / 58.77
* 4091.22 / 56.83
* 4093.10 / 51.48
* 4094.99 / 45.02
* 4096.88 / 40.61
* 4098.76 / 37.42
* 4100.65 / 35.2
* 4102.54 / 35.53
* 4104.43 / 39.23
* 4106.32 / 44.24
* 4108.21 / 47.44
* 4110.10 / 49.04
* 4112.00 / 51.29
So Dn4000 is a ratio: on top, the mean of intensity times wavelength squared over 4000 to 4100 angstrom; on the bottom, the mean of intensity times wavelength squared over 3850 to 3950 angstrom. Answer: 1.30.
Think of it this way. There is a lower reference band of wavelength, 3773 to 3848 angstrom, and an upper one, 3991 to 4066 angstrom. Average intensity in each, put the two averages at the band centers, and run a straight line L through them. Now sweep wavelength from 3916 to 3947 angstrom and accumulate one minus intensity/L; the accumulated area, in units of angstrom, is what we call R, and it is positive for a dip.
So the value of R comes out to 3.6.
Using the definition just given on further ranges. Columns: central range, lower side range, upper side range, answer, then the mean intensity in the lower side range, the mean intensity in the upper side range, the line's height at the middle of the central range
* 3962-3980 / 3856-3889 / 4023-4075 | 6.5 angstrom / 45.8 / 54.4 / 50.6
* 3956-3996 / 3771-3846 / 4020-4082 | 6.7 angstrom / 40.7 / 54.6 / 50.3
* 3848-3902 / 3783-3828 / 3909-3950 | -2.6 angstrom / 42.3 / 43.9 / 43.2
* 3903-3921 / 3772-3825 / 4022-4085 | 0.2 angstrom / 42.5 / 54.5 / 47.8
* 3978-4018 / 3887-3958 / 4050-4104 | -4.5 angstrom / 43.8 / 51.4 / 47.5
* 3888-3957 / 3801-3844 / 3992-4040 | 6.1 angstrom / 40.8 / 55.2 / 48.2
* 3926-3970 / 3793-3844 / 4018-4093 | 6.7 angstrom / 39.3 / 54.9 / 47.8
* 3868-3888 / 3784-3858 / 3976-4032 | 0.2 angstrom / 41.7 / 53.3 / 45.3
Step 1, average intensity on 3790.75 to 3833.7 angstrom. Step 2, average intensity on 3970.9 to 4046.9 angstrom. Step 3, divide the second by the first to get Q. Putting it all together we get 1.29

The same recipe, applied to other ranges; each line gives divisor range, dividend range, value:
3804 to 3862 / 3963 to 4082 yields 1.18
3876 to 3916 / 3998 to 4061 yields 1.27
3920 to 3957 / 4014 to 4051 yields 1.28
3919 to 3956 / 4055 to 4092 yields 1.25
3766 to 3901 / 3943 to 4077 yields 1.19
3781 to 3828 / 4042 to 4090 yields 1.28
